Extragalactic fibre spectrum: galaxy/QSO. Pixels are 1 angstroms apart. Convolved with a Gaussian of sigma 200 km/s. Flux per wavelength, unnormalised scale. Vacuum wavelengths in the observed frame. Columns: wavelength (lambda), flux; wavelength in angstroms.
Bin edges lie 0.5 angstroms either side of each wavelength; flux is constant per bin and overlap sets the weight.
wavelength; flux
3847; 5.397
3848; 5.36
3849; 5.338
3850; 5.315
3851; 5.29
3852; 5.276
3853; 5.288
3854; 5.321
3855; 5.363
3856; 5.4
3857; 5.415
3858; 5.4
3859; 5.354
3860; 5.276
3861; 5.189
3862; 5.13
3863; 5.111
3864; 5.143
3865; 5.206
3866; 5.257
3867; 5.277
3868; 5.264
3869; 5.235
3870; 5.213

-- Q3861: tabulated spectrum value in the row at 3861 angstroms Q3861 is 5.189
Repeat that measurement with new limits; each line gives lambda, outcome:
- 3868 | 5.264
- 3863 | 5.111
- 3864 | 5.143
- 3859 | 5.354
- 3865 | 5.206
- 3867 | 5.277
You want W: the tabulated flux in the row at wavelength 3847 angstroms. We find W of 5.397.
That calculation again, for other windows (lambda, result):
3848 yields 5.36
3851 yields 5.29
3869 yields 5.235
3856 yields 5.4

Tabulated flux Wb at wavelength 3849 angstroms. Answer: 5.338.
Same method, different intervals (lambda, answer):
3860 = 5.276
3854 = 5.321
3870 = 5.213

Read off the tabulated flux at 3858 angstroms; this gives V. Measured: 5.4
